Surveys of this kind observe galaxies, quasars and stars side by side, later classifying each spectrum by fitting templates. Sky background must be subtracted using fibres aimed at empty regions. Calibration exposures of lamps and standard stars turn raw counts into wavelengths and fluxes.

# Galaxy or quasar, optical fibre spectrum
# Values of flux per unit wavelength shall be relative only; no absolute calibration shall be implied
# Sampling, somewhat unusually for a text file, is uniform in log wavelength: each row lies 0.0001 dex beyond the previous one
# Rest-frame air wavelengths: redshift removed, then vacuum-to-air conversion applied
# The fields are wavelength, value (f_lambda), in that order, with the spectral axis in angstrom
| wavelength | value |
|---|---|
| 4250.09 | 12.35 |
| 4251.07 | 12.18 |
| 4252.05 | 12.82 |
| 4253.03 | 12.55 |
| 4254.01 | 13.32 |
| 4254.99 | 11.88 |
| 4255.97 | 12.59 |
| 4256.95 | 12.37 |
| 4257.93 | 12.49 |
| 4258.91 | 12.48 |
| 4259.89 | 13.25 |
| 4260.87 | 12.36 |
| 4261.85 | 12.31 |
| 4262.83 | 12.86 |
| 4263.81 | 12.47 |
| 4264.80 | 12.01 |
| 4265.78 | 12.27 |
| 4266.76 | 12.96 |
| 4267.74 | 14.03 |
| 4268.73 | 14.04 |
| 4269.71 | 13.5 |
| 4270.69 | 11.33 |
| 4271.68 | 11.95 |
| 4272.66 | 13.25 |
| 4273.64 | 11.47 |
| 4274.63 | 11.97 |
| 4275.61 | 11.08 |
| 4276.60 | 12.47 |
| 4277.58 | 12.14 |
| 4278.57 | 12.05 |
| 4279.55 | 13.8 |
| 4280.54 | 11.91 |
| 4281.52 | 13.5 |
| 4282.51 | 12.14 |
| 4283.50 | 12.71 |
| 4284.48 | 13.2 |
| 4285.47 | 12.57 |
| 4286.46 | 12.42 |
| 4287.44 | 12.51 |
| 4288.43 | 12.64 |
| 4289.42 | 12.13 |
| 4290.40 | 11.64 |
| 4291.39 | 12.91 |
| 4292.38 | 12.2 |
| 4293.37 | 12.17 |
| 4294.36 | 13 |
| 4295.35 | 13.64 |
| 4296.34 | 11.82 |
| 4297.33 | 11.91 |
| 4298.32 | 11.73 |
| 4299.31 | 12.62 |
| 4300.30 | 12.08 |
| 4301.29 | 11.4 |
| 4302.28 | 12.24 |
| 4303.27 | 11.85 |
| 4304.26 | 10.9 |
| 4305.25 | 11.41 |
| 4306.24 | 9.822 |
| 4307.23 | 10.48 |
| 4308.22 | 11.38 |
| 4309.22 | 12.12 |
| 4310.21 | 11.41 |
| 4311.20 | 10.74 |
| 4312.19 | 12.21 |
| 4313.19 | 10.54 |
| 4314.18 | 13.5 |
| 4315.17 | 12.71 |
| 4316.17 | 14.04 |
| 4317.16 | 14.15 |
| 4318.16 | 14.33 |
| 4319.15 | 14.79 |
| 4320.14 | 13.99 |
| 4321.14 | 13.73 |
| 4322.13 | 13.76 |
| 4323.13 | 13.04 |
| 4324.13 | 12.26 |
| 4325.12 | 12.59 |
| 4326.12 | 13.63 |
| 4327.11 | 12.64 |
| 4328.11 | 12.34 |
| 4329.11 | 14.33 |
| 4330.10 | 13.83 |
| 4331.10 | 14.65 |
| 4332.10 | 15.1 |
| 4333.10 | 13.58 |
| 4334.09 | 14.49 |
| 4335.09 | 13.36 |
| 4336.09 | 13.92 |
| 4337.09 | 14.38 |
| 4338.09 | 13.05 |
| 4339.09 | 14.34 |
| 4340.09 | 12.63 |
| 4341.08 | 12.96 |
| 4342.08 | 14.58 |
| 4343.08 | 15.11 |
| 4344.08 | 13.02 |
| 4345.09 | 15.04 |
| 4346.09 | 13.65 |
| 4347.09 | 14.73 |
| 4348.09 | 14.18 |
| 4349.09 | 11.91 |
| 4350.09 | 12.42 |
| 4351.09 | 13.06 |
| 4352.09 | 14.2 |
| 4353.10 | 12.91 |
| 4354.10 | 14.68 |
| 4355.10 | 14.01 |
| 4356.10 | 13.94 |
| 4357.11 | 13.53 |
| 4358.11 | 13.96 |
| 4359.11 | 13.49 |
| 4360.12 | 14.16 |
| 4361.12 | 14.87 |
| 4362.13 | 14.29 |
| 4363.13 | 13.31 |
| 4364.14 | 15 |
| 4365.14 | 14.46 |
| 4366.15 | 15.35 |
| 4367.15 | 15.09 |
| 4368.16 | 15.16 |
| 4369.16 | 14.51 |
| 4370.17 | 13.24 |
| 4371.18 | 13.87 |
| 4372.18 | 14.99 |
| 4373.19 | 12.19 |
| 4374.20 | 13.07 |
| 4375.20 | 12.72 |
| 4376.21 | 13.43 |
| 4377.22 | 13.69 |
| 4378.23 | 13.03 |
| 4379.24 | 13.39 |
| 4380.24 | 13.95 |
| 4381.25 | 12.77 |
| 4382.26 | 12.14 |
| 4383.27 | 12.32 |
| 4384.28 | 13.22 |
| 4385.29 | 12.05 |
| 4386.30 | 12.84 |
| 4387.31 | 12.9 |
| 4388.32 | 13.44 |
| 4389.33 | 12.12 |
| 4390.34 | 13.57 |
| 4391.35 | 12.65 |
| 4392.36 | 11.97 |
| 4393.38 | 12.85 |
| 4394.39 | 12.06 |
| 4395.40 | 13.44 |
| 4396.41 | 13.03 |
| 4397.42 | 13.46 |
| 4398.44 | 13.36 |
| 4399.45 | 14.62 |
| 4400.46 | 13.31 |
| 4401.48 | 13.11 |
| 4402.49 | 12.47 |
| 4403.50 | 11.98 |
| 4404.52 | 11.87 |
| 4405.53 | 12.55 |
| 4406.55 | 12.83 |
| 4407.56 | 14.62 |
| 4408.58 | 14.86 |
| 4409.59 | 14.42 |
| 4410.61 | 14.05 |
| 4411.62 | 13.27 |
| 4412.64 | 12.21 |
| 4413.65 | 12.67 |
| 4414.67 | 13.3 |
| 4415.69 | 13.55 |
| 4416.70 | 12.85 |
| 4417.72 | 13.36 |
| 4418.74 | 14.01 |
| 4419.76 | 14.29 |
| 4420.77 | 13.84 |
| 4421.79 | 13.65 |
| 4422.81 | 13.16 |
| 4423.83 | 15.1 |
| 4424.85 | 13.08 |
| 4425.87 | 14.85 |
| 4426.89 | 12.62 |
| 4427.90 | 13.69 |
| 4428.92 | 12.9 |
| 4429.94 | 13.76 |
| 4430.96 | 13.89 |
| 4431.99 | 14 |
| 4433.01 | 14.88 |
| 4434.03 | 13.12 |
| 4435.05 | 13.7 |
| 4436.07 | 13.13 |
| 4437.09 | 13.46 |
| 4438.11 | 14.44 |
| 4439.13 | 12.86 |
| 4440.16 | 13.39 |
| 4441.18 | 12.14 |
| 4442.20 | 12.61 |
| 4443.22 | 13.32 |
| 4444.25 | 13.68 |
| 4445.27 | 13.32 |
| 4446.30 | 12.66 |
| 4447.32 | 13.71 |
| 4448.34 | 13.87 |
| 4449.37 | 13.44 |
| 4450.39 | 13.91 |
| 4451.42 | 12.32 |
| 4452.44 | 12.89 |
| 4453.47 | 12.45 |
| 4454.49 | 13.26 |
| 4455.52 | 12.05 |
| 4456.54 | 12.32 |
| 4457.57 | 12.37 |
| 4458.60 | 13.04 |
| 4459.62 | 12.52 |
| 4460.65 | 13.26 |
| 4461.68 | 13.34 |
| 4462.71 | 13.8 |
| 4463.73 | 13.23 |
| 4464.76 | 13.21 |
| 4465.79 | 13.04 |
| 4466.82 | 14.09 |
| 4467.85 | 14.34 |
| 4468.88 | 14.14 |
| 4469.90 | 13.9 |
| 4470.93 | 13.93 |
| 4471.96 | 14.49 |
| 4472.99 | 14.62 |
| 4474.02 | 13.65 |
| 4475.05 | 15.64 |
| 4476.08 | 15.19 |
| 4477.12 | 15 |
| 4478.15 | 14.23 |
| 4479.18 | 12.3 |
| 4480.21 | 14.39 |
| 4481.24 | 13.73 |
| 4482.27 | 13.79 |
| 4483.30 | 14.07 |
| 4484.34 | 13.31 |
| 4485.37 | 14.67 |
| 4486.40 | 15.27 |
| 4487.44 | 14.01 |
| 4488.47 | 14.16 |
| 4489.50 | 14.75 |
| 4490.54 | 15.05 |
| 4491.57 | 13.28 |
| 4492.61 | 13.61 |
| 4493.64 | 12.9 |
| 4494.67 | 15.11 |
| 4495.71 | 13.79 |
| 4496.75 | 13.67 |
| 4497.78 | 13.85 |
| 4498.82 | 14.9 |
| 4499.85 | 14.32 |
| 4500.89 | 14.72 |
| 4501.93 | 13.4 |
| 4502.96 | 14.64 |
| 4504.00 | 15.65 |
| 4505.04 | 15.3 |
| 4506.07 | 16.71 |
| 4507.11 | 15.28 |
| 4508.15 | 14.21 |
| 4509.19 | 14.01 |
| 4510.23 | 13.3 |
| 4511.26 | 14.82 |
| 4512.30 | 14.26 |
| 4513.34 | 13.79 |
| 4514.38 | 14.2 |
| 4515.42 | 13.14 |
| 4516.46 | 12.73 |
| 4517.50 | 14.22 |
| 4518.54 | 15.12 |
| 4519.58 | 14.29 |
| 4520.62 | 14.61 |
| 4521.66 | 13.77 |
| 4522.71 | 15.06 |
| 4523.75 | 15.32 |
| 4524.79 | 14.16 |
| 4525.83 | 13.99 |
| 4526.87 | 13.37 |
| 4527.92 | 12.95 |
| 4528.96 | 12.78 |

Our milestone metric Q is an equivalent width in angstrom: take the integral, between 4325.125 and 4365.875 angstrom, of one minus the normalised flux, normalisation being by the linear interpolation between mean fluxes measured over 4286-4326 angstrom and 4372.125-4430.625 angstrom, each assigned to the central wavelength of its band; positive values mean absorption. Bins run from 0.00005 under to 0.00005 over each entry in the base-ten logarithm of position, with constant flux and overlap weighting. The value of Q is -3.5 angstrom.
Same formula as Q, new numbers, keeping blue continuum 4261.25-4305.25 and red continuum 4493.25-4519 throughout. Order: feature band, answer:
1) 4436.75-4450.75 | 0.46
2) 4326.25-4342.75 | -1.20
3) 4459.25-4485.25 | 0.23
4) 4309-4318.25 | 0.11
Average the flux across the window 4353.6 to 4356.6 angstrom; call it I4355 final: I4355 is 14.2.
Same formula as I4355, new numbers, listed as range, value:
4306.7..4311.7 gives 11.2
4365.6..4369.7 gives 15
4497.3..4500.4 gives 14.4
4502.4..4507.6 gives 15.5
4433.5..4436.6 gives 13.3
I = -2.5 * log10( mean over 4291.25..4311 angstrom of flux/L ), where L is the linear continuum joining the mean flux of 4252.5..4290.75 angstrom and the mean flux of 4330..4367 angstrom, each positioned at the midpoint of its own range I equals 0.110 mag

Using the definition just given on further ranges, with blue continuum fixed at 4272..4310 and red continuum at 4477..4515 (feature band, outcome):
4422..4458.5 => 0.03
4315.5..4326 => -0.10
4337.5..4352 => -0.08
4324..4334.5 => -0.09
